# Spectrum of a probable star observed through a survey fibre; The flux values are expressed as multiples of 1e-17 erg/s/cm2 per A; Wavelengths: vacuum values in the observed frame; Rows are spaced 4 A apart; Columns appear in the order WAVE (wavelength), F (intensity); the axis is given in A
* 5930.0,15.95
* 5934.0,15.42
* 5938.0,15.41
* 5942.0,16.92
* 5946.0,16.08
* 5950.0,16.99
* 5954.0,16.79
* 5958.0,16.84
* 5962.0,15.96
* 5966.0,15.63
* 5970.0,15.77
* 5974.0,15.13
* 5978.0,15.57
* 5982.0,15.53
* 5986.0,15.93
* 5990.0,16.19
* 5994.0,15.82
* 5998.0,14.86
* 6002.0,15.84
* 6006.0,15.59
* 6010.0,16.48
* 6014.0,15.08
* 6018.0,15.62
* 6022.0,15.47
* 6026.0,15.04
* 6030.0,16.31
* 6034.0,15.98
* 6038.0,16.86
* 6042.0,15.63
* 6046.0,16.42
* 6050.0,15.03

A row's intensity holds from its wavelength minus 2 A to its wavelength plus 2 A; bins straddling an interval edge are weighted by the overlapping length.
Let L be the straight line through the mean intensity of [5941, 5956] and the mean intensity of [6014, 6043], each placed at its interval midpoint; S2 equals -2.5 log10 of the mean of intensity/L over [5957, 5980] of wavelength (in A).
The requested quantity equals 0.05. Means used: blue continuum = 16.7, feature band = 15.8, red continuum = 15.8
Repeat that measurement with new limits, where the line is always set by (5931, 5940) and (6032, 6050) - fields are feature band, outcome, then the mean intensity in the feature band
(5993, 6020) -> 0.020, 15.6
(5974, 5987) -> 0.011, 15.6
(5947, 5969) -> -0.054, 16.4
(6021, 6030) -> 0.037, 15.5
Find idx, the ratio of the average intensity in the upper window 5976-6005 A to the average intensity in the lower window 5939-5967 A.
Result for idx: 0.95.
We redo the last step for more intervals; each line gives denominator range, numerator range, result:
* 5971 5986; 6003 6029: 1.01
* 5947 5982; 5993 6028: 0.97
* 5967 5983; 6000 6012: 1.03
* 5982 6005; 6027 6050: 1.02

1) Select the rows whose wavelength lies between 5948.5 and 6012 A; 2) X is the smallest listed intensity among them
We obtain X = 14.86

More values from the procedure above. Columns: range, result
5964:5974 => 15.13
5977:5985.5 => 15.53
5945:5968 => 15.63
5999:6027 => 15.04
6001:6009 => 15.59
